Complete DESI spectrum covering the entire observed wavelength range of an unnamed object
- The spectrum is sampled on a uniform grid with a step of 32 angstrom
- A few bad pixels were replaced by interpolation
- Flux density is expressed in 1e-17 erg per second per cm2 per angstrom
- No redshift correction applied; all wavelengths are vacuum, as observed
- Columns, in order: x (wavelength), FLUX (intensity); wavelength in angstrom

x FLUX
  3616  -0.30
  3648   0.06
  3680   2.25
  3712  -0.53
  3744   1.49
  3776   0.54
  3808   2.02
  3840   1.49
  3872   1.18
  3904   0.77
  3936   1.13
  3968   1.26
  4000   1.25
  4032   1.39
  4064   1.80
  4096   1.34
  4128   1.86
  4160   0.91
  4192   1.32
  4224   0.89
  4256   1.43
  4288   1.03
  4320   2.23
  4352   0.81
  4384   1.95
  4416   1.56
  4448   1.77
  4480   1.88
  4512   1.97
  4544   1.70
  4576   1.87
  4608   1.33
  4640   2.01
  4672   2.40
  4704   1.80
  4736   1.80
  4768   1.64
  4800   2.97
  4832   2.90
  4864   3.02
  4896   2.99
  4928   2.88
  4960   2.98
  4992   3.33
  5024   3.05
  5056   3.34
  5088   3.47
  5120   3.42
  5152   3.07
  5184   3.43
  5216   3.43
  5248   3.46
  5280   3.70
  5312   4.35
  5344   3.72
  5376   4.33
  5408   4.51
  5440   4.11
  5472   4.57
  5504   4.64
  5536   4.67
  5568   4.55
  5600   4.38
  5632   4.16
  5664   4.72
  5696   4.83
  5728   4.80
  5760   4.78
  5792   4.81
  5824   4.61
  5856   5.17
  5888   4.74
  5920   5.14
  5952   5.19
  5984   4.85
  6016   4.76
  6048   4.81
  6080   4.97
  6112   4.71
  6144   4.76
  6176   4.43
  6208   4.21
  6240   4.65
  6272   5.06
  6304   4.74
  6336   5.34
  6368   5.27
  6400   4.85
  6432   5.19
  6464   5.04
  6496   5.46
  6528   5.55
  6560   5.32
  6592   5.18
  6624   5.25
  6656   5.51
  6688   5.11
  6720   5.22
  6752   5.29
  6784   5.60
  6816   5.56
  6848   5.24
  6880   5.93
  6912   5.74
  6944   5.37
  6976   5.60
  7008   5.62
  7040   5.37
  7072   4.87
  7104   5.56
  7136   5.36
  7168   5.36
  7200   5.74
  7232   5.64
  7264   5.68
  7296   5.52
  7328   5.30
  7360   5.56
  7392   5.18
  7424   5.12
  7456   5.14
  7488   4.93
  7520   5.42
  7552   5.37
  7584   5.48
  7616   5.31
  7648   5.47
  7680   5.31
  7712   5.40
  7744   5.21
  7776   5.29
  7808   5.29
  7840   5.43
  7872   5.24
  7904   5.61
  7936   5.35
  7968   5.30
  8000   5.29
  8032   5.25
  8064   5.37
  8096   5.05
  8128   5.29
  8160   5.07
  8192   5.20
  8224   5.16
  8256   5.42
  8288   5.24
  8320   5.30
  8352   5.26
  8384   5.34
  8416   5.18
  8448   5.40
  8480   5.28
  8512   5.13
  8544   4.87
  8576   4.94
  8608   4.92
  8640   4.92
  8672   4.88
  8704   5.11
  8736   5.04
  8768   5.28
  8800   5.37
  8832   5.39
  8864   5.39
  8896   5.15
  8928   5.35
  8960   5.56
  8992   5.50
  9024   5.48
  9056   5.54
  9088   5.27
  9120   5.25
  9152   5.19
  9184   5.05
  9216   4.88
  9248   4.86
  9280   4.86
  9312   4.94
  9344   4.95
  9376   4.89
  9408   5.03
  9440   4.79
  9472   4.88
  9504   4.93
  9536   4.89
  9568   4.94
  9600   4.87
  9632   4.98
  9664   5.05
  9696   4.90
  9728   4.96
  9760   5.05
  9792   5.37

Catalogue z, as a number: 0.20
